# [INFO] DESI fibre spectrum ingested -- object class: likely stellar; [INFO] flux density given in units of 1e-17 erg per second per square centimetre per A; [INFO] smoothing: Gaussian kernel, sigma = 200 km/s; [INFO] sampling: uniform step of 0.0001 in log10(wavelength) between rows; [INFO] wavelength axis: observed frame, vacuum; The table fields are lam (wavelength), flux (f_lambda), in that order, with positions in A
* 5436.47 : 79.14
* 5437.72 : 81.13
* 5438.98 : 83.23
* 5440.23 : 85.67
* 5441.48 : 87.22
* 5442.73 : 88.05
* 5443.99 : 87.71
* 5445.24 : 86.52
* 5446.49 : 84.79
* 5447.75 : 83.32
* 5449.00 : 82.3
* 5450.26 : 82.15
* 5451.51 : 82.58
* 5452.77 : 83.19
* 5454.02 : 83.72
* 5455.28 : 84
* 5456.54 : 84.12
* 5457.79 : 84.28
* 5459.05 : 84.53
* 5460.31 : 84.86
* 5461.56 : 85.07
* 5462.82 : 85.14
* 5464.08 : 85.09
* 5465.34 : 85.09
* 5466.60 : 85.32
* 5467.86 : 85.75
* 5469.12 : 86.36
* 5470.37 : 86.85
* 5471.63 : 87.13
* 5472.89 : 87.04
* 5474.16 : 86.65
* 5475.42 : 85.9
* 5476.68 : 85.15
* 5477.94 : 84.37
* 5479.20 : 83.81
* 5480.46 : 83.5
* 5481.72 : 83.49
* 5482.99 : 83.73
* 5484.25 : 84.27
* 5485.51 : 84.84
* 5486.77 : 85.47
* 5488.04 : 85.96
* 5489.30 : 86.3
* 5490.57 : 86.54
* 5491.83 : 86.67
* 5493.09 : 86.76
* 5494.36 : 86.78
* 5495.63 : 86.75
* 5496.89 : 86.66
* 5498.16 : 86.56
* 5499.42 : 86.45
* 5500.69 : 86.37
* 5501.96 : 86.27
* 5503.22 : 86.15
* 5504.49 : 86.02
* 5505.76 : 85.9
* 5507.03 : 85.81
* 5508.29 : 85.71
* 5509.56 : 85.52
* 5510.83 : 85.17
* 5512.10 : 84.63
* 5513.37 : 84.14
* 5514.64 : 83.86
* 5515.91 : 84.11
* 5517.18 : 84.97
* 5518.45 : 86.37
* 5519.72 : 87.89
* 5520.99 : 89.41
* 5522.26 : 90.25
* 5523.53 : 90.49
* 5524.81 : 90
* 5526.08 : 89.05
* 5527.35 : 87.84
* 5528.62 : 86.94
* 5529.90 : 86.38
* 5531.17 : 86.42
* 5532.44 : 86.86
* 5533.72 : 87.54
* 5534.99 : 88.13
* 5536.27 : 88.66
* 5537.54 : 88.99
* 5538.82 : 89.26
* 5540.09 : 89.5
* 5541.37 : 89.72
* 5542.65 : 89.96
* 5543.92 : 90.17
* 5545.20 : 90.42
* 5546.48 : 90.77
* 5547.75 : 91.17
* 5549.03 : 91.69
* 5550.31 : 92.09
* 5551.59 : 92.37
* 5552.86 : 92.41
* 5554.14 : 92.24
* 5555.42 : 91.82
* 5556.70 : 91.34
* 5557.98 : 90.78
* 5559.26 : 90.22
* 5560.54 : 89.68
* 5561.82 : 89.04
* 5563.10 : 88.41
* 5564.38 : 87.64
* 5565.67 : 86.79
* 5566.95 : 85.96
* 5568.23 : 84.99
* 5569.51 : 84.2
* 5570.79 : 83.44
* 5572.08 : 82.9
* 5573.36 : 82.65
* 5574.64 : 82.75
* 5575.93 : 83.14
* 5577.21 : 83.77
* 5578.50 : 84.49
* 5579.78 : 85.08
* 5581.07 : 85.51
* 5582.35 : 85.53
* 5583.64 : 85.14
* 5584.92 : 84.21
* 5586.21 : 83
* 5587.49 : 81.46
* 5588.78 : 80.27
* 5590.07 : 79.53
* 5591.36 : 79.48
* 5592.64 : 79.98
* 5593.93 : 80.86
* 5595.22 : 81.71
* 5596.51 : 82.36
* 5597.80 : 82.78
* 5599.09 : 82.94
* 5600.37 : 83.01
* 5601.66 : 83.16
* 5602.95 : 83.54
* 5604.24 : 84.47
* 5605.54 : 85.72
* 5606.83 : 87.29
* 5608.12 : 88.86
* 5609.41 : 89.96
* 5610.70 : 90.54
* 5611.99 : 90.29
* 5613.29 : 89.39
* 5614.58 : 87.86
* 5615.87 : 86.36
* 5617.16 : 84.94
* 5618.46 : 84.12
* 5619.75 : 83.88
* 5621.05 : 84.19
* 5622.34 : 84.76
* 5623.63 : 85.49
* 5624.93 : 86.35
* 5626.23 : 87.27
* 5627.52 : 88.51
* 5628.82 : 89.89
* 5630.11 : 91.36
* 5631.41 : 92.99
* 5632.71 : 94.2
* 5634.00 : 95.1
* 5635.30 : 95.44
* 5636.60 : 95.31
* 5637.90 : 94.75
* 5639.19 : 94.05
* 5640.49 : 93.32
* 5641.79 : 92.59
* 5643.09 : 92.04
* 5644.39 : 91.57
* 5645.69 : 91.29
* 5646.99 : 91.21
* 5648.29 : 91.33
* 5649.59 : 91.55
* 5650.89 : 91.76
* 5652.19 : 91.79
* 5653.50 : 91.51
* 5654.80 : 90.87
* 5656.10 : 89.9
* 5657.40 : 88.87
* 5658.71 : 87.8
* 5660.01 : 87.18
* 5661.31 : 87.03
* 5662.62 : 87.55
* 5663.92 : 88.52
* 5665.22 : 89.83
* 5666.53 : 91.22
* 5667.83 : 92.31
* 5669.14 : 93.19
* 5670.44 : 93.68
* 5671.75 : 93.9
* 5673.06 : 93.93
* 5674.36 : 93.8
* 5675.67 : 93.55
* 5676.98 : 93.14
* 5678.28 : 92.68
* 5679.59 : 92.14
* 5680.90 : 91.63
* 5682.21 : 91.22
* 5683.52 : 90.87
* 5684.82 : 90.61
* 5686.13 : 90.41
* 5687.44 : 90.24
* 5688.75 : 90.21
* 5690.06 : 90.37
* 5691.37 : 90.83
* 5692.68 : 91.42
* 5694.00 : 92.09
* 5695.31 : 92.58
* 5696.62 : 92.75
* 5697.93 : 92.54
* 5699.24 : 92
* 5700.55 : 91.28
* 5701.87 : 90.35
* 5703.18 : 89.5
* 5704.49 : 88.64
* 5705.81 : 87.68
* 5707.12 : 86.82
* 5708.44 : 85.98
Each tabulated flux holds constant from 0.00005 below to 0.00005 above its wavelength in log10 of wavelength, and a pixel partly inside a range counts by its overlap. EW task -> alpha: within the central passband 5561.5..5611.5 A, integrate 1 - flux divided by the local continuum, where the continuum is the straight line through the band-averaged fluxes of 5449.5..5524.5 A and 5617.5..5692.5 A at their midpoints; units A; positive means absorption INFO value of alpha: 2.5 A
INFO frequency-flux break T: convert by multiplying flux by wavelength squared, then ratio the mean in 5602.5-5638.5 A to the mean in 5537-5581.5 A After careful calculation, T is 1.03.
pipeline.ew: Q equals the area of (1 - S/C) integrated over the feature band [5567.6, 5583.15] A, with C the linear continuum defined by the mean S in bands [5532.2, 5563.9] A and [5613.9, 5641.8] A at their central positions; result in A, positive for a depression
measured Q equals 1.0 A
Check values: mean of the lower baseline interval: 90.2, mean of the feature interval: 84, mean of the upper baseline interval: 89.6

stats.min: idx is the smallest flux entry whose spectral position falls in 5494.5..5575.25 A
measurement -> 82.65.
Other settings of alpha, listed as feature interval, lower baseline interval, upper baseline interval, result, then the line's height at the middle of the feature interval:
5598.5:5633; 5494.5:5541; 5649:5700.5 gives 1.0 A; 89.6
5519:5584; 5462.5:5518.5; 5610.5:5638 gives -0.7 A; 87.2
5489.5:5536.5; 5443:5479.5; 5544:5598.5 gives -0.7 A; 85.5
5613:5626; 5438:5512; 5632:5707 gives 0.6 A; 89.9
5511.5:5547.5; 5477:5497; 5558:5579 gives -1.0 A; 85.6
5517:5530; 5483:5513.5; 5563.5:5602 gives -0.5 A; 85.1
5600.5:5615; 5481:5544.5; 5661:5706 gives 0.3 A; 89.3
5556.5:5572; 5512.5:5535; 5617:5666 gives 0.1 A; 88.2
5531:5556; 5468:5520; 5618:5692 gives -0.8 A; 87.3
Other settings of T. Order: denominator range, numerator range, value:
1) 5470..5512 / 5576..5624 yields 1.02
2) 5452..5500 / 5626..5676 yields 1.14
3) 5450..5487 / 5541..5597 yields 1.06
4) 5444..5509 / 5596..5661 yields 1.10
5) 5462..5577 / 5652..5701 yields 1.11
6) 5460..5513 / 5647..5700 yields 1.14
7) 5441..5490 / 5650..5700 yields 1.16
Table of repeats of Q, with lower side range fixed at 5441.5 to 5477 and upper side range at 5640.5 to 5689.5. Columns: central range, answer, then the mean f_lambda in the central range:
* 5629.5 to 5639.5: -0.4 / 94.2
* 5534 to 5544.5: -0.2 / 89.3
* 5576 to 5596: 1.4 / 82.7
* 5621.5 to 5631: 0.2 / 87.8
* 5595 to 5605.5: 0.7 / 83.2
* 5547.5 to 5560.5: -0.5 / 91.5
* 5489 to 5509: 0.0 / 86.4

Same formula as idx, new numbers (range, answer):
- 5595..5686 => 81.71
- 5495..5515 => 83.86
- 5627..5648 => 88.51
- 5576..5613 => 79.48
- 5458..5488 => 83.49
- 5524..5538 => 86.38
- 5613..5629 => 83.88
